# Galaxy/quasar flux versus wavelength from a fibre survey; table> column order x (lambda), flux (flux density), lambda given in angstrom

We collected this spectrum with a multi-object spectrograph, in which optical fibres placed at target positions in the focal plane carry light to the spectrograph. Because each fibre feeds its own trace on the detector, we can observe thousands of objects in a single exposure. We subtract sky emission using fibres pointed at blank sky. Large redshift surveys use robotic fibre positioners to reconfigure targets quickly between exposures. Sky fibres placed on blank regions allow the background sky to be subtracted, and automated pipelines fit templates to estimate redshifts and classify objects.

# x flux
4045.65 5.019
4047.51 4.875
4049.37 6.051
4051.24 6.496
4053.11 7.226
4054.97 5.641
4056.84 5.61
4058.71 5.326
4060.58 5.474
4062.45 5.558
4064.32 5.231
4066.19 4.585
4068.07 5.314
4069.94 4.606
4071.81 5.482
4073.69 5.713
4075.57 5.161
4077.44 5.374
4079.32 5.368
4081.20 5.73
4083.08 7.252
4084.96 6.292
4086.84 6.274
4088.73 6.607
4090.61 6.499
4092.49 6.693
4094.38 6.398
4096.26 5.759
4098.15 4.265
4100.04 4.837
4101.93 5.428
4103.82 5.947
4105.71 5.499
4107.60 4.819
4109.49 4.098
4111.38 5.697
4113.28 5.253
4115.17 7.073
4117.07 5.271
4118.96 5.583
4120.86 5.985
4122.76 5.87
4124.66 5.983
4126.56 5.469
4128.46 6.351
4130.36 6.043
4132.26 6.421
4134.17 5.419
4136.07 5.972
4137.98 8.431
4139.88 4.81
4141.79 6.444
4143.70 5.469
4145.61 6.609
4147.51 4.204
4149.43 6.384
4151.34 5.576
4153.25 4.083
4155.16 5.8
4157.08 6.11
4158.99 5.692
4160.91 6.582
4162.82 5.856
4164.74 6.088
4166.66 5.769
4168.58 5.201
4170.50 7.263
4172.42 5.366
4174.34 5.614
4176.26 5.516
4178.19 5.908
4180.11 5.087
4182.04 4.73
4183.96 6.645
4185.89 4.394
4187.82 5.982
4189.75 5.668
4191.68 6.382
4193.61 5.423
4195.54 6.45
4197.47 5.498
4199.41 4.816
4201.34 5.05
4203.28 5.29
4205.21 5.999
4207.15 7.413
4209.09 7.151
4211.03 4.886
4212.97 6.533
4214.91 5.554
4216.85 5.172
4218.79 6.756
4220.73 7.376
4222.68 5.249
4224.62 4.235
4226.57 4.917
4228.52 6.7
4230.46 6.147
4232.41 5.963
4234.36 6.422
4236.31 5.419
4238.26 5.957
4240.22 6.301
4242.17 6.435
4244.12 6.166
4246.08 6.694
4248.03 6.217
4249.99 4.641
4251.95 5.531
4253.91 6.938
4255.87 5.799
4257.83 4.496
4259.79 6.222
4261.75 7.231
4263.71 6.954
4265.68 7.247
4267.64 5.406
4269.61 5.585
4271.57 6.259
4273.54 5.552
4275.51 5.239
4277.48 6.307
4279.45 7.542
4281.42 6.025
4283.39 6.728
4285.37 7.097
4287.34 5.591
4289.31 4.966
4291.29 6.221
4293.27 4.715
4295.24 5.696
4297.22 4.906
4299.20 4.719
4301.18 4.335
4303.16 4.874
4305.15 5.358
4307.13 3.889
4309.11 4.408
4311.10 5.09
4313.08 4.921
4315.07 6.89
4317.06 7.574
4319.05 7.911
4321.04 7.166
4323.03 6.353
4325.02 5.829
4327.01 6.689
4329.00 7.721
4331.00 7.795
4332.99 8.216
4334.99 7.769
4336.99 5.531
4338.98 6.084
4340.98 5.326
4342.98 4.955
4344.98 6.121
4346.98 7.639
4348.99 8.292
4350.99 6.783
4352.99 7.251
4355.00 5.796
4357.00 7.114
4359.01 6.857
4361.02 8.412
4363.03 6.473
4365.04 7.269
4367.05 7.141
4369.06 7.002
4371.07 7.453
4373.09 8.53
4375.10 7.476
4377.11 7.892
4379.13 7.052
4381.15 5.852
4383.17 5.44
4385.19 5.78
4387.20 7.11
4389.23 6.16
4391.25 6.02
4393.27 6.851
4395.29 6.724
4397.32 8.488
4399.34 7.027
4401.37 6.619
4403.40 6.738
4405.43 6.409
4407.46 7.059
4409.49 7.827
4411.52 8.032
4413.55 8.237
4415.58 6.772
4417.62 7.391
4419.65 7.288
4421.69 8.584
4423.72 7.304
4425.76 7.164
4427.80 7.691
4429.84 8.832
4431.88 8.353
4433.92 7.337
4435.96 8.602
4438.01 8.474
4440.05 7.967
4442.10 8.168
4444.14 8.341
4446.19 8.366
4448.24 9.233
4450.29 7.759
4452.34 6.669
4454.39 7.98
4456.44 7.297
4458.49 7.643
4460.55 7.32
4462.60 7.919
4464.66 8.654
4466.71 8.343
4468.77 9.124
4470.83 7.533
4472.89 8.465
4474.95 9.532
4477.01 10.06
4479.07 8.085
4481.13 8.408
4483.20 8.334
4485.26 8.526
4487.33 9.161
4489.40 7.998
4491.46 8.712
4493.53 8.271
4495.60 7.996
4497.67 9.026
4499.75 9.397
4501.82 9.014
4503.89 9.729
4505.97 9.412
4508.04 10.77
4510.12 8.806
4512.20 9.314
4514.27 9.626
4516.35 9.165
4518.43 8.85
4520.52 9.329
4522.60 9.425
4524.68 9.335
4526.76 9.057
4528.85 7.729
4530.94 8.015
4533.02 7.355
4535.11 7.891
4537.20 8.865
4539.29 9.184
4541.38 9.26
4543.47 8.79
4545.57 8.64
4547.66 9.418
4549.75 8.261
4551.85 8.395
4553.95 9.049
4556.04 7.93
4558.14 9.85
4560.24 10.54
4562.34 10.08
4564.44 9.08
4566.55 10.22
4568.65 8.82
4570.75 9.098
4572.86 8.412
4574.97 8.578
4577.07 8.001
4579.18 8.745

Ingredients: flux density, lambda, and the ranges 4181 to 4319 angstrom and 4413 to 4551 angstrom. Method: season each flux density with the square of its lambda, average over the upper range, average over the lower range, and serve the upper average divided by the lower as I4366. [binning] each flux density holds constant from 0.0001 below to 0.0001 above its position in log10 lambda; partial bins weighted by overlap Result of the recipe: 1.6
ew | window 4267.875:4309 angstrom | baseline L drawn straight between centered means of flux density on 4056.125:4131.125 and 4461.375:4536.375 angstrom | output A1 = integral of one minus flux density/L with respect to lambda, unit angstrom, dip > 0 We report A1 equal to 9.17 angstrom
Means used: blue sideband 5.64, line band 5.55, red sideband 8.79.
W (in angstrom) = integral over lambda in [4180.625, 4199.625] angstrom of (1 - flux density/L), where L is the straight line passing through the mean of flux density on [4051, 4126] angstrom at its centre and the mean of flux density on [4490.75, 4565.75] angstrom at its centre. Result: 2.43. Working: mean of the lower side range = 5.67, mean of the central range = 5.62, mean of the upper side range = 8.99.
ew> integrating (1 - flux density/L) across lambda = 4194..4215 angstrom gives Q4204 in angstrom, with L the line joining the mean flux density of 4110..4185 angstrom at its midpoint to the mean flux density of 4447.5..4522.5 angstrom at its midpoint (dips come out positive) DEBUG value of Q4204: 1.4 angstrom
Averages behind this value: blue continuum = 5.82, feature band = 5.88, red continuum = 8.66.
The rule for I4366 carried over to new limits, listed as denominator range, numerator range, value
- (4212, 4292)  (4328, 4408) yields 1.21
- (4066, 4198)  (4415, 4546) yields 1.74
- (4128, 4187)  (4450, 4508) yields 1.70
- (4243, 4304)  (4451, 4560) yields 1.65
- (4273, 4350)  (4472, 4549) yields 1.59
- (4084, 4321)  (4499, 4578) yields 1.80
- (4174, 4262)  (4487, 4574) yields 1.77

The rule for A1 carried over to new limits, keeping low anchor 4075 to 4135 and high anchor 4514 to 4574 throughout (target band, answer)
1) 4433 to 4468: 1.08 angstrom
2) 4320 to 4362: 3.57 angstrom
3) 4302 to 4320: 4.03 angstrom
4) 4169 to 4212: 4.36 angstrom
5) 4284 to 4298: 2.91 angstrom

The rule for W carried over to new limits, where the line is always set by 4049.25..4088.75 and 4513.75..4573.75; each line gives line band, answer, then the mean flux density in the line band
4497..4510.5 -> -1.27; 9.49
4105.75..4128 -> 1.75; 5.57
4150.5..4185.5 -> 3.81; 5.7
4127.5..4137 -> 0.16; 6.04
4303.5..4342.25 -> 5.93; 6.31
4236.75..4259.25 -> 3.29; 5.92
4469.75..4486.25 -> -0.23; 8.62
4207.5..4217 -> 0.95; 6.02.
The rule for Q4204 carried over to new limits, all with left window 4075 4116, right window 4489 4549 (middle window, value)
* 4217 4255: 4.5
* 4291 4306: 4.6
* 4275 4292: 2.2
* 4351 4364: 1.2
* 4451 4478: 1.0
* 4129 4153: 0.6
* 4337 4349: 2.3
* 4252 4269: 1.8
